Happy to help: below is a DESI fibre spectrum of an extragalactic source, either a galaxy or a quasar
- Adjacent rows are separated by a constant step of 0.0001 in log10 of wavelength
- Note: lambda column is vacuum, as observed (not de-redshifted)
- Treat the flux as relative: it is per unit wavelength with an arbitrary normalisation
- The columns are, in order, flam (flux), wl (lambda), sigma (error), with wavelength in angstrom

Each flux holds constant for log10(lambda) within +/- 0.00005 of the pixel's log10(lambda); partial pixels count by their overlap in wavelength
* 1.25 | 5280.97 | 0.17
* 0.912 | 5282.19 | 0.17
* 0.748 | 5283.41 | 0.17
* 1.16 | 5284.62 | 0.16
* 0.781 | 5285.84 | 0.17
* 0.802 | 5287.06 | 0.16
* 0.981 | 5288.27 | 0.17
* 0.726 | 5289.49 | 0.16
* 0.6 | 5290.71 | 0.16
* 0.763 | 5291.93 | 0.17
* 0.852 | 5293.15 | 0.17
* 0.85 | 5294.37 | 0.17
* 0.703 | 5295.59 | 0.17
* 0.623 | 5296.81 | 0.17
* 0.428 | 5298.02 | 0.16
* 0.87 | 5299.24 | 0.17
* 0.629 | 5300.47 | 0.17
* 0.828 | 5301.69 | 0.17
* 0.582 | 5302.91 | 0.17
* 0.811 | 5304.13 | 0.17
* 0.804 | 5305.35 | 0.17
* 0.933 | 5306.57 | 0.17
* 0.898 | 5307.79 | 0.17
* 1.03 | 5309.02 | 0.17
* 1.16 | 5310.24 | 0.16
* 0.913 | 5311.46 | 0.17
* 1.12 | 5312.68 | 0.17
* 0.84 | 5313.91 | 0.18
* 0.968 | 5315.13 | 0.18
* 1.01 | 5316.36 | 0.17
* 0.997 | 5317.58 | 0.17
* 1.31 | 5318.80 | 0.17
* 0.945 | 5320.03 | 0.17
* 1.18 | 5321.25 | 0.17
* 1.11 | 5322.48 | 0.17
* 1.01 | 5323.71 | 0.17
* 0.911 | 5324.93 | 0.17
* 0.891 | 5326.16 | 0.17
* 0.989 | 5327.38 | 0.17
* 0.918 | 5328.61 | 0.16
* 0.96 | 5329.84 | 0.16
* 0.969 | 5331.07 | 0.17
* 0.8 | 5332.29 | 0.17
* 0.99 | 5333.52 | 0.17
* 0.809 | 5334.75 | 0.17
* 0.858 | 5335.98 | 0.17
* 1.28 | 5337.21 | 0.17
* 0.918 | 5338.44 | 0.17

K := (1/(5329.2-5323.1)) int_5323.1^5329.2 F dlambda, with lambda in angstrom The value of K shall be 0.945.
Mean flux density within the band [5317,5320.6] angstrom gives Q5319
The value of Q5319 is 1.09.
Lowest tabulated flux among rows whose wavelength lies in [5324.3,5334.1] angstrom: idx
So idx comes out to 0.8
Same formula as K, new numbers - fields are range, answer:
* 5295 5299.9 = 0.656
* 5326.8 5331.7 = 0.958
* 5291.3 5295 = 0.819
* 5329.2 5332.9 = 0.91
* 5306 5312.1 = 0.988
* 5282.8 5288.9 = 0.895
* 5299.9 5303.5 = 0.681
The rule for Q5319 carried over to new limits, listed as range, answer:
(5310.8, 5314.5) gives 0.961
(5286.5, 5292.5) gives 0.774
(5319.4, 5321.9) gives 1.06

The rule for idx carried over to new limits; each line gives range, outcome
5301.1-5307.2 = 0.582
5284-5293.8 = 0.6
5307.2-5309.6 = 0.898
